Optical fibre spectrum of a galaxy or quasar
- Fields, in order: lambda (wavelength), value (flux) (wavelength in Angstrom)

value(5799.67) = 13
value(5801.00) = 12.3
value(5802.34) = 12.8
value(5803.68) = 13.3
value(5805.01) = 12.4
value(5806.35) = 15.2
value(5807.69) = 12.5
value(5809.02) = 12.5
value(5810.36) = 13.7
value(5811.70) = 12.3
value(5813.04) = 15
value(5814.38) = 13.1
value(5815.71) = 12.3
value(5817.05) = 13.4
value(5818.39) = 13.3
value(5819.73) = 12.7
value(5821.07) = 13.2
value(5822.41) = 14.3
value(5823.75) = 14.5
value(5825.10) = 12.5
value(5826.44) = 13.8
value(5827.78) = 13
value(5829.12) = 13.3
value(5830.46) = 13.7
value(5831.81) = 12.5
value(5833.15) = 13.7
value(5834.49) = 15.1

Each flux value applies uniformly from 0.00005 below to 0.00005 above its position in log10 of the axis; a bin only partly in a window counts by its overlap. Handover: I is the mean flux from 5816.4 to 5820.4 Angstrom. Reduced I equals 13.1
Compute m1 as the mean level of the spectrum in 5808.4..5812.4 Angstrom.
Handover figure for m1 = 12.8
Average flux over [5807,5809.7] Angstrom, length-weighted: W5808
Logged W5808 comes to 12.5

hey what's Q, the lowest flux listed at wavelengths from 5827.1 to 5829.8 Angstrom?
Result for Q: 13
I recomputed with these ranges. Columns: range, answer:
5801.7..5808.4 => 13.2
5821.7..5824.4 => 14.4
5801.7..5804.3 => 13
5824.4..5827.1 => 13.1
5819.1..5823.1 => 13.4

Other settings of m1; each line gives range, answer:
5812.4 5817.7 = 13.5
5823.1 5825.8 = 13.5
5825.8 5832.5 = 13.3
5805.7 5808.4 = 13.8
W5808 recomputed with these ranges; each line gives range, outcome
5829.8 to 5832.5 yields 13.1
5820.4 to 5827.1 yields 13.6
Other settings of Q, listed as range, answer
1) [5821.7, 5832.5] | 12.5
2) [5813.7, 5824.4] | 12.3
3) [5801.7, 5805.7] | 12.4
